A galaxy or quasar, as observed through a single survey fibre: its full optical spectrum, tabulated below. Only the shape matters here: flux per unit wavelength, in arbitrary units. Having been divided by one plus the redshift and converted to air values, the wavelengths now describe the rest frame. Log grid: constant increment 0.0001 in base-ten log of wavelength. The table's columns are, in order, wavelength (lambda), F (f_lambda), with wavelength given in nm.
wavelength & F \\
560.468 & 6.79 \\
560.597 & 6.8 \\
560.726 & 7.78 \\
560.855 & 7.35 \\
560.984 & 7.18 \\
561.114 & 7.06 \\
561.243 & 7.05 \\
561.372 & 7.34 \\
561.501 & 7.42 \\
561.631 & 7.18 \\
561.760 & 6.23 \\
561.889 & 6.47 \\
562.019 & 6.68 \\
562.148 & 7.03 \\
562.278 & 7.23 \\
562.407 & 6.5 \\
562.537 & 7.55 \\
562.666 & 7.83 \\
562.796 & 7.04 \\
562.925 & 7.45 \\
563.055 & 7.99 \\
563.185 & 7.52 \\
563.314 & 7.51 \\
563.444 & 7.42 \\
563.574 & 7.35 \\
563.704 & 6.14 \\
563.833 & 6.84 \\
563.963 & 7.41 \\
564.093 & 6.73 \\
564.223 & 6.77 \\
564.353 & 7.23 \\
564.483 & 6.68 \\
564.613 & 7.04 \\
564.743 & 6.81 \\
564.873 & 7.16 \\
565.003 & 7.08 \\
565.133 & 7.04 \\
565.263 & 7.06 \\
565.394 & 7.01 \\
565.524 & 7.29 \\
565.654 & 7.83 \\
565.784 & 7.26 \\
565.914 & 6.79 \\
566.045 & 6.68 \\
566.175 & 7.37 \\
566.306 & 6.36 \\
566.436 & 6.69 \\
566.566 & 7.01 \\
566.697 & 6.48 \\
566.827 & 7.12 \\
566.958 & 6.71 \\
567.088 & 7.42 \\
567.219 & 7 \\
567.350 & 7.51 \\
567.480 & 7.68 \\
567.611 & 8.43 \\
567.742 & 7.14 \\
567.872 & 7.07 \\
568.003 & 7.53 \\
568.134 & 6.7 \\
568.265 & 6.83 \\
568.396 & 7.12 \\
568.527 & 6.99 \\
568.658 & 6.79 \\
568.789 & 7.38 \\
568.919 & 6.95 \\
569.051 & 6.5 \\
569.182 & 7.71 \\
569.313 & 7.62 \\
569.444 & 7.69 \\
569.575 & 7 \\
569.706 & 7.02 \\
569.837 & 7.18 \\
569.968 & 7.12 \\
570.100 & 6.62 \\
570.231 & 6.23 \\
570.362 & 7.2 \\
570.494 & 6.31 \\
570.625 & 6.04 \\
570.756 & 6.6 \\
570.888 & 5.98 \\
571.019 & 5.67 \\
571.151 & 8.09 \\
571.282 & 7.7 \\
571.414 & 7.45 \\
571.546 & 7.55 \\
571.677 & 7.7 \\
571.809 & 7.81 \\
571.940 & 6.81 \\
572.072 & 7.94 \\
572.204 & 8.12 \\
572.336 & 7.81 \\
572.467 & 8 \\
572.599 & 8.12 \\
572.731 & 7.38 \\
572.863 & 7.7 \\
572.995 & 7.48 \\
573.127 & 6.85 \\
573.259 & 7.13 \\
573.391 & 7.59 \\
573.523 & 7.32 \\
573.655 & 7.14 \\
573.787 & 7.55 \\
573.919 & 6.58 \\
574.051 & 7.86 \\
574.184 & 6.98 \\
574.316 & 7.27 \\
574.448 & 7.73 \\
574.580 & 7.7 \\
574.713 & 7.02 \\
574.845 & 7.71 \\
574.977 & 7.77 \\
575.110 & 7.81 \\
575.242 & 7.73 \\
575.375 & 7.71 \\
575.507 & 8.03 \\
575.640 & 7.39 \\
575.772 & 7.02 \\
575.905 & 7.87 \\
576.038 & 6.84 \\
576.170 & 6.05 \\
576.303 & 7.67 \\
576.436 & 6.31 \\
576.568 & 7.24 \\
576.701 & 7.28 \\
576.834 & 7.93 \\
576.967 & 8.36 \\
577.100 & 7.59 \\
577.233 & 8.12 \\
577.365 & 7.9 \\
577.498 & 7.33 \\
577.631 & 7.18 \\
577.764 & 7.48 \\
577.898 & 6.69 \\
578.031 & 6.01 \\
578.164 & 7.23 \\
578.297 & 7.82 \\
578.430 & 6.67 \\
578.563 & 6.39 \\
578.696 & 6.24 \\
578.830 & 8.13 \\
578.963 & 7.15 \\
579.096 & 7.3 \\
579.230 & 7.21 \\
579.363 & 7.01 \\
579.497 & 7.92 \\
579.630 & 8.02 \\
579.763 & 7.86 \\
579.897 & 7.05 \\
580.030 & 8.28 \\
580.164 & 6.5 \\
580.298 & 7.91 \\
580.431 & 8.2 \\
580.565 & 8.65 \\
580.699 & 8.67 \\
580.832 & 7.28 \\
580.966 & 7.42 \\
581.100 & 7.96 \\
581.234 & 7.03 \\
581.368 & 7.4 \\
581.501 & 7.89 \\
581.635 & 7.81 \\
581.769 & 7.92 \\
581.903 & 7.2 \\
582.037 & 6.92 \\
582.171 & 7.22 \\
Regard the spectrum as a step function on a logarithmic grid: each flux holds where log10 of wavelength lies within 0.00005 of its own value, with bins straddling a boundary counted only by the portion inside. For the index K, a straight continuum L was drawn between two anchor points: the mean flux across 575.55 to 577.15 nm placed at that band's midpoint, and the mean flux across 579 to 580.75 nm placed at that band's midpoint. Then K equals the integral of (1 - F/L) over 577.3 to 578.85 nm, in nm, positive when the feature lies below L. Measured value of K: 0.09 nm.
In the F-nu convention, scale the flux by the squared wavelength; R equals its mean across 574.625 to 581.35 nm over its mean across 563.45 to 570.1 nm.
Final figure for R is 1.09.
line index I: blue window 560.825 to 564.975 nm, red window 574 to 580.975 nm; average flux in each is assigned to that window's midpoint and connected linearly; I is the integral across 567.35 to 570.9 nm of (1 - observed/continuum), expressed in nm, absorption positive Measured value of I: 0.10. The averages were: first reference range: 7.1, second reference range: 7.44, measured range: 7.04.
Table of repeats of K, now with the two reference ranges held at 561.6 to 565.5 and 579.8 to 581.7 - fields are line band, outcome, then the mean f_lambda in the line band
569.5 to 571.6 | 0.135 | 6.86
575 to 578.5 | 0.096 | 7.36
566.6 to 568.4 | 0.006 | 7.19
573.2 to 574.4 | 0.029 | 7.28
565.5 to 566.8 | 0.035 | 6.97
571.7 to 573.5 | -0.044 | 7.59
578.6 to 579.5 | 0.053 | 7.2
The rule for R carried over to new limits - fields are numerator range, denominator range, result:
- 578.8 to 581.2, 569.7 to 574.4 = 1.09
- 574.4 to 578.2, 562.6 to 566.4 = 1.08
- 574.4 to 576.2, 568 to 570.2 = 1.08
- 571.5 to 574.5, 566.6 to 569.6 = 1.06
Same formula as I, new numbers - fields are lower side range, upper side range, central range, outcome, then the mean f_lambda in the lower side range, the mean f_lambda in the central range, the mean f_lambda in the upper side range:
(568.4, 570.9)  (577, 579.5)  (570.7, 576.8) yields -0.27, 6.92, 7.37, 7.23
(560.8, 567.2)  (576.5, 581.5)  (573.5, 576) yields -0.04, 7.07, 7.48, 7.48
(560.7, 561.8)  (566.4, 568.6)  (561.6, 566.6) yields 0.07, 7.18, 7.06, 7.15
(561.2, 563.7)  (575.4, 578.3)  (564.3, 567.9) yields 0.05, 7.17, 7.11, 7.33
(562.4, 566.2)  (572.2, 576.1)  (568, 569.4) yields 0.04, 7.15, 7.09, 7.5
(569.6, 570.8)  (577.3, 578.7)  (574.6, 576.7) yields -0.13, 6.72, 7.35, 7.03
